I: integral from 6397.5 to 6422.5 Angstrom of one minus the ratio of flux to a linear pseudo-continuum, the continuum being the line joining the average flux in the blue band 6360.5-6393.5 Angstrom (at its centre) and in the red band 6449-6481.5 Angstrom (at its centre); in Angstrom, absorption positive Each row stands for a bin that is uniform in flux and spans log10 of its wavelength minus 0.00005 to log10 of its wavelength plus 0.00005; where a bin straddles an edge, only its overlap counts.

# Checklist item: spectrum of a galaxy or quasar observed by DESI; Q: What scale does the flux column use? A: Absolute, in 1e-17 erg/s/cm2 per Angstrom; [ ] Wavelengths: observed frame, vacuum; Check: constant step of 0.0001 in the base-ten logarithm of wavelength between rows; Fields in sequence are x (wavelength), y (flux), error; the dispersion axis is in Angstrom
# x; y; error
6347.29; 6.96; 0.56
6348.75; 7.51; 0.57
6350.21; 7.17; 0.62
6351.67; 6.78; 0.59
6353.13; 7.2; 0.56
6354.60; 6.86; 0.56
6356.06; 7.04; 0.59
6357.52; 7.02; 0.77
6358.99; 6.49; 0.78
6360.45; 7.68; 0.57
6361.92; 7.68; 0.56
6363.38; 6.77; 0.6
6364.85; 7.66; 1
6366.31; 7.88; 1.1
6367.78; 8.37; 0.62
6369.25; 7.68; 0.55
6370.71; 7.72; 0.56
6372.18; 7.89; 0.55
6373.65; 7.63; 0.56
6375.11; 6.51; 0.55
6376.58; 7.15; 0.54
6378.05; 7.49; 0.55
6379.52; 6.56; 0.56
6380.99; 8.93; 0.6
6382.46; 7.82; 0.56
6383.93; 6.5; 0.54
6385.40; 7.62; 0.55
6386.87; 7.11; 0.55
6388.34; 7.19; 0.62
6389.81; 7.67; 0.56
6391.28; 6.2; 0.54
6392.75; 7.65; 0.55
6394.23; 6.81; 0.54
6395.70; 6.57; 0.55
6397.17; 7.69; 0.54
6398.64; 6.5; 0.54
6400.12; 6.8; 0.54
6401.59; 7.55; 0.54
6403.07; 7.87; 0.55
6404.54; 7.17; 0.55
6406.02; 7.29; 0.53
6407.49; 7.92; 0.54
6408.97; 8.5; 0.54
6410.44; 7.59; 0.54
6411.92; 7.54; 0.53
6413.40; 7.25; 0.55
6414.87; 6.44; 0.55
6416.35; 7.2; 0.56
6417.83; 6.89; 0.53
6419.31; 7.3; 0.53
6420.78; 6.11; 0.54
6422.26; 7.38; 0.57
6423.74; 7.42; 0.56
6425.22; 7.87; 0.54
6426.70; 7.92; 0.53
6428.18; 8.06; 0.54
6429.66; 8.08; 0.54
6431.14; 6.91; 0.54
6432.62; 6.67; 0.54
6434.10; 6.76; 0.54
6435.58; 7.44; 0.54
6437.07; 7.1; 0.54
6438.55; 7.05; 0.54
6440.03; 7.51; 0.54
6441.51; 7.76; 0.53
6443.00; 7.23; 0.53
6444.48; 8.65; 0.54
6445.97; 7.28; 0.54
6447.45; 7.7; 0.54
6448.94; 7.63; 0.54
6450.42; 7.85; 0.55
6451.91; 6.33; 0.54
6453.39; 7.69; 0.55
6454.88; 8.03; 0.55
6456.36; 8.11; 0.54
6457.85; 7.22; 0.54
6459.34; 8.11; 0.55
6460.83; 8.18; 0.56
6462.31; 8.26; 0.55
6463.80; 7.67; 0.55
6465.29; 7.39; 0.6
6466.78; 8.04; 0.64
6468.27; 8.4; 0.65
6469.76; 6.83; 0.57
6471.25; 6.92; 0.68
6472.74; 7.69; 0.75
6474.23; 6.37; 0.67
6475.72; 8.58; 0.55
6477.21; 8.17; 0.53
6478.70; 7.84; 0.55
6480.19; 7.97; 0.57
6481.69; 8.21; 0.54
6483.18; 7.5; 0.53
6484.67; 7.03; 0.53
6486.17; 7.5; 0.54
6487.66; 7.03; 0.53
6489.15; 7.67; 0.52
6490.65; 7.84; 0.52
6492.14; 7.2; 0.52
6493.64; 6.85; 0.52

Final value 0.9 Angstrom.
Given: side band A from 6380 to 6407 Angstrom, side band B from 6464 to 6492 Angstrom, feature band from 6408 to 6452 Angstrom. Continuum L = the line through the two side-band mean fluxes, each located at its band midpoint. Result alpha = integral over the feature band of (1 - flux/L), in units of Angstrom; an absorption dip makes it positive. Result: 0.1 Angstrom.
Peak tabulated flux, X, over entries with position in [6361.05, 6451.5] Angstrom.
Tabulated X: 8.93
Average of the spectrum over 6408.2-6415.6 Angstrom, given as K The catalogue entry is 7.47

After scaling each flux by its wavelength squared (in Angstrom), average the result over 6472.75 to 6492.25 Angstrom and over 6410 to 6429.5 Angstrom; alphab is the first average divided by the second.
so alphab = 1.1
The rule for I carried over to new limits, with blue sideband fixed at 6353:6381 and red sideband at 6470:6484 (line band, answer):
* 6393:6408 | 0.49 Angstrom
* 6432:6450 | 0.37 Angstrom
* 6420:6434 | 0.34 Angstrom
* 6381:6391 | 0.05 Angstrom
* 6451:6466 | -0.17 Angstrom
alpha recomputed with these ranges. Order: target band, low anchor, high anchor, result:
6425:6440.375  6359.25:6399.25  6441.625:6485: 0.4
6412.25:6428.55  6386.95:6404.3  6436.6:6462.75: 0.3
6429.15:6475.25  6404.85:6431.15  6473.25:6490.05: 0.1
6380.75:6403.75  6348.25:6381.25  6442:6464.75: 0.7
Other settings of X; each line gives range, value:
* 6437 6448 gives 8.65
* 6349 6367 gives 7.88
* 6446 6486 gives 8.58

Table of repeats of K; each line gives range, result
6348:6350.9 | 7.35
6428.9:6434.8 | 7.11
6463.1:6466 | 7.53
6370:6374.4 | 7.74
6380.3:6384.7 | 7.74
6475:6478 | 8.37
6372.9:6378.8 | 7.2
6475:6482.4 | 8.15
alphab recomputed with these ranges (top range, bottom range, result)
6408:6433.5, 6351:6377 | 1.02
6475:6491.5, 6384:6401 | 1.13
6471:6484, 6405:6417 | 1.06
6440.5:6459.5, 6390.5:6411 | 1.06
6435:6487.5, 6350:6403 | 1.08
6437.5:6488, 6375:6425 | 1.07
